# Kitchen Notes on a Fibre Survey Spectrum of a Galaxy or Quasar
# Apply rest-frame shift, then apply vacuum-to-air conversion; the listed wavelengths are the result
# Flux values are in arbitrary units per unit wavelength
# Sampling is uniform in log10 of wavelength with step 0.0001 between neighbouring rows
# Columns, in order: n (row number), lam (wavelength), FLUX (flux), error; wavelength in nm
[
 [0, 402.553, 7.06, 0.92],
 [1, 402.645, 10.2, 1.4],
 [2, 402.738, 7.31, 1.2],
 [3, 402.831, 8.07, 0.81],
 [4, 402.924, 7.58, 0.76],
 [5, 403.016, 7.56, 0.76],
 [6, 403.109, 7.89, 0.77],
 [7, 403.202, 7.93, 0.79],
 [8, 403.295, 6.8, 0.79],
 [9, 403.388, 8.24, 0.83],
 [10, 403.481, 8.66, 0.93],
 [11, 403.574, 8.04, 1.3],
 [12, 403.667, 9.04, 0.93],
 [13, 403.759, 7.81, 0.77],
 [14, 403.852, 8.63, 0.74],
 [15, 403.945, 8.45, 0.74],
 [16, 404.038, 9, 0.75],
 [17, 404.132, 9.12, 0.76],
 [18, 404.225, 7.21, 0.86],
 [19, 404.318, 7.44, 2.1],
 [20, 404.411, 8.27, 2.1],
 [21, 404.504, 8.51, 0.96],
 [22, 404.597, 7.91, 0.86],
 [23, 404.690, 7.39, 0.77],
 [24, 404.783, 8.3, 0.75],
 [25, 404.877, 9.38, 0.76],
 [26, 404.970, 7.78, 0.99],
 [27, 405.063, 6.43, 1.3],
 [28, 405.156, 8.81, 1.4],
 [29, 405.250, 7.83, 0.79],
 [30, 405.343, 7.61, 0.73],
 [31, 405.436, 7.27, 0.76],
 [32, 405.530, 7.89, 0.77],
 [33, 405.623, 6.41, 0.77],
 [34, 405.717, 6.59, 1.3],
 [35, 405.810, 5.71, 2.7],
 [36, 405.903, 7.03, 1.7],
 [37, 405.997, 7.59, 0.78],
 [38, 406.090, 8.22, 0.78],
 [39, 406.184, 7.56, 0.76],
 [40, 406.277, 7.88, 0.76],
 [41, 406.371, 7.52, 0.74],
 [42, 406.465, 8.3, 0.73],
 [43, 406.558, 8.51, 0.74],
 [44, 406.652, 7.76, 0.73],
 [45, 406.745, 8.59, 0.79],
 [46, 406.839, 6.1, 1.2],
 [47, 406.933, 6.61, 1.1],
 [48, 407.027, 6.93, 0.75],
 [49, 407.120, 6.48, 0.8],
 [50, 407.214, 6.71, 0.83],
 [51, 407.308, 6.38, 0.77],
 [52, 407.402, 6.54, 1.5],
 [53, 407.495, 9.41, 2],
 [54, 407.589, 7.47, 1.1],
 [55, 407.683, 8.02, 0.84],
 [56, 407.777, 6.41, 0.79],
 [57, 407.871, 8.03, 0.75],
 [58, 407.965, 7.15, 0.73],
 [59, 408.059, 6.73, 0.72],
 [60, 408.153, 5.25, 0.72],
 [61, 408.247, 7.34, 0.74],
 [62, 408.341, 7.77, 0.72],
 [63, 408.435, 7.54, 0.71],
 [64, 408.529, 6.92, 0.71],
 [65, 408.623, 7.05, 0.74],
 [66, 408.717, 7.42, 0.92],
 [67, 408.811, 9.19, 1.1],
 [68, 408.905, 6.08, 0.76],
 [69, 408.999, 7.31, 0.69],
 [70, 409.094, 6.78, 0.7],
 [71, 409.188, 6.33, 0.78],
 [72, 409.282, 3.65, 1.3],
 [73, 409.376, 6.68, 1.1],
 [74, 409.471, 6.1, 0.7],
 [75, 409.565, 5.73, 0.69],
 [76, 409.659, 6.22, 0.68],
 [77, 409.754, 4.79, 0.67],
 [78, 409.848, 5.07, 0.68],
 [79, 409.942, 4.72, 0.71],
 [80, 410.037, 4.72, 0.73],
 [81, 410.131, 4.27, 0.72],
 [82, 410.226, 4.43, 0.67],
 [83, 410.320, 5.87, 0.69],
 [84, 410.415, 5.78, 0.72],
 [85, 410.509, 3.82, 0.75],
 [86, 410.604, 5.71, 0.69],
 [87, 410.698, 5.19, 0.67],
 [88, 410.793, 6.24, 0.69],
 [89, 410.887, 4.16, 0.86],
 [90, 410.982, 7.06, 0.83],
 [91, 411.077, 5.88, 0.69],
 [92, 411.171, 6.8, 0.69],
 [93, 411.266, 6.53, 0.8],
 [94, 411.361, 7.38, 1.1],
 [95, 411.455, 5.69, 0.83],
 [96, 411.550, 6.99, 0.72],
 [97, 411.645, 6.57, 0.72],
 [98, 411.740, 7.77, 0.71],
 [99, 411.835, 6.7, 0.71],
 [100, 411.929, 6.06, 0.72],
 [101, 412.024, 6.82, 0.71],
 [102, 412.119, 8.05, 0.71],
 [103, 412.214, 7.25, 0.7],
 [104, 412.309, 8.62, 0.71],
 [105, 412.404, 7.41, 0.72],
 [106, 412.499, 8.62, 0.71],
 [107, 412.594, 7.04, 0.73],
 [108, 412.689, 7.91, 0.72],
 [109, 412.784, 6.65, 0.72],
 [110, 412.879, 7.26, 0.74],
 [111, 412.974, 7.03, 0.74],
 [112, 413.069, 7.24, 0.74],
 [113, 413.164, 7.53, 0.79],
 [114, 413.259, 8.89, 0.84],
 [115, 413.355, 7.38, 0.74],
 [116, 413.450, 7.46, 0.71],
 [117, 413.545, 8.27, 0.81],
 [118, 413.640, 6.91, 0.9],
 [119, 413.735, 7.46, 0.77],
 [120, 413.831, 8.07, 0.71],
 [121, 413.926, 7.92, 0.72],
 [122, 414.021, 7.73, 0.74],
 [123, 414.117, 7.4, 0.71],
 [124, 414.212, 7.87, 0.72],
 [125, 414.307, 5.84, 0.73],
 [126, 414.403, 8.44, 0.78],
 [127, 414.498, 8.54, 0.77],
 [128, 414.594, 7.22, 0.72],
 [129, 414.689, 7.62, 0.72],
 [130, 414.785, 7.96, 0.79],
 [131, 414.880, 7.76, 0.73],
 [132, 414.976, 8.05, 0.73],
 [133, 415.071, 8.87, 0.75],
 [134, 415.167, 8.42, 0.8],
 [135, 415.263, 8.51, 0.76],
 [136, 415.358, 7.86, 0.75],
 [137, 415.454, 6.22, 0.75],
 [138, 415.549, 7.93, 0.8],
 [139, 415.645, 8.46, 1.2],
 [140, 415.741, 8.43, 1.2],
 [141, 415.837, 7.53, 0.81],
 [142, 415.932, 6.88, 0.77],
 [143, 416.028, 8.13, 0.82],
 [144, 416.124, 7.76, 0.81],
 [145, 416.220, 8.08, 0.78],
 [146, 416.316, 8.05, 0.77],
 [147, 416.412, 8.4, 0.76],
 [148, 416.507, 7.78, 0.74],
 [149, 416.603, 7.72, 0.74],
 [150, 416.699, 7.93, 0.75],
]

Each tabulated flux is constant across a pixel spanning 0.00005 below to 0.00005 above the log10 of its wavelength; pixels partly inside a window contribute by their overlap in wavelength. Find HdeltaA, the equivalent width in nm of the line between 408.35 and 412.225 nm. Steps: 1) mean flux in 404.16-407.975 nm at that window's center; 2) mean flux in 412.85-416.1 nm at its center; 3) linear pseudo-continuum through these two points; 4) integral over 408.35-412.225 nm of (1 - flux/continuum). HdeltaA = 0.74 nm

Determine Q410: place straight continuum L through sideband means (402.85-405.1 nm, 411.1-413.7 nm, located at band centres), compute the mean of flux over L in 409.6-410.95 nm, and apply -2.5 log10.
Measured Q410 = 0.42 mag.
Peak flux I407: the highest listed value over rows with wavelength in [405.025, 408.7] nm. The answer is 9.41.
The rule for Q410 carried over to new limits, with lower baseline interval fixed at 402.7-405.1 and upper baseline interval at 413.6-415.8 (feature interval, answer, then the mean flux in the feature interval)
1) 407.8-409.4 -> 0.15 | 6.89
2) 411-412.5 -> 0.12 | 7.02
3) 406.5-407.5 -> 0.11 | 7.2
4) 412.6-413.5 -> 0.05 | 7.47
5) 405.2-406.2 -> 0.11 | 7.24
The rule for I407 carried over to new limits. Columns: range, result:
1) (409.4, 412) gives 7.77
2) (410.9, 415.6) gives 8.89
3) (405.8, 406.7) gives 8.51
